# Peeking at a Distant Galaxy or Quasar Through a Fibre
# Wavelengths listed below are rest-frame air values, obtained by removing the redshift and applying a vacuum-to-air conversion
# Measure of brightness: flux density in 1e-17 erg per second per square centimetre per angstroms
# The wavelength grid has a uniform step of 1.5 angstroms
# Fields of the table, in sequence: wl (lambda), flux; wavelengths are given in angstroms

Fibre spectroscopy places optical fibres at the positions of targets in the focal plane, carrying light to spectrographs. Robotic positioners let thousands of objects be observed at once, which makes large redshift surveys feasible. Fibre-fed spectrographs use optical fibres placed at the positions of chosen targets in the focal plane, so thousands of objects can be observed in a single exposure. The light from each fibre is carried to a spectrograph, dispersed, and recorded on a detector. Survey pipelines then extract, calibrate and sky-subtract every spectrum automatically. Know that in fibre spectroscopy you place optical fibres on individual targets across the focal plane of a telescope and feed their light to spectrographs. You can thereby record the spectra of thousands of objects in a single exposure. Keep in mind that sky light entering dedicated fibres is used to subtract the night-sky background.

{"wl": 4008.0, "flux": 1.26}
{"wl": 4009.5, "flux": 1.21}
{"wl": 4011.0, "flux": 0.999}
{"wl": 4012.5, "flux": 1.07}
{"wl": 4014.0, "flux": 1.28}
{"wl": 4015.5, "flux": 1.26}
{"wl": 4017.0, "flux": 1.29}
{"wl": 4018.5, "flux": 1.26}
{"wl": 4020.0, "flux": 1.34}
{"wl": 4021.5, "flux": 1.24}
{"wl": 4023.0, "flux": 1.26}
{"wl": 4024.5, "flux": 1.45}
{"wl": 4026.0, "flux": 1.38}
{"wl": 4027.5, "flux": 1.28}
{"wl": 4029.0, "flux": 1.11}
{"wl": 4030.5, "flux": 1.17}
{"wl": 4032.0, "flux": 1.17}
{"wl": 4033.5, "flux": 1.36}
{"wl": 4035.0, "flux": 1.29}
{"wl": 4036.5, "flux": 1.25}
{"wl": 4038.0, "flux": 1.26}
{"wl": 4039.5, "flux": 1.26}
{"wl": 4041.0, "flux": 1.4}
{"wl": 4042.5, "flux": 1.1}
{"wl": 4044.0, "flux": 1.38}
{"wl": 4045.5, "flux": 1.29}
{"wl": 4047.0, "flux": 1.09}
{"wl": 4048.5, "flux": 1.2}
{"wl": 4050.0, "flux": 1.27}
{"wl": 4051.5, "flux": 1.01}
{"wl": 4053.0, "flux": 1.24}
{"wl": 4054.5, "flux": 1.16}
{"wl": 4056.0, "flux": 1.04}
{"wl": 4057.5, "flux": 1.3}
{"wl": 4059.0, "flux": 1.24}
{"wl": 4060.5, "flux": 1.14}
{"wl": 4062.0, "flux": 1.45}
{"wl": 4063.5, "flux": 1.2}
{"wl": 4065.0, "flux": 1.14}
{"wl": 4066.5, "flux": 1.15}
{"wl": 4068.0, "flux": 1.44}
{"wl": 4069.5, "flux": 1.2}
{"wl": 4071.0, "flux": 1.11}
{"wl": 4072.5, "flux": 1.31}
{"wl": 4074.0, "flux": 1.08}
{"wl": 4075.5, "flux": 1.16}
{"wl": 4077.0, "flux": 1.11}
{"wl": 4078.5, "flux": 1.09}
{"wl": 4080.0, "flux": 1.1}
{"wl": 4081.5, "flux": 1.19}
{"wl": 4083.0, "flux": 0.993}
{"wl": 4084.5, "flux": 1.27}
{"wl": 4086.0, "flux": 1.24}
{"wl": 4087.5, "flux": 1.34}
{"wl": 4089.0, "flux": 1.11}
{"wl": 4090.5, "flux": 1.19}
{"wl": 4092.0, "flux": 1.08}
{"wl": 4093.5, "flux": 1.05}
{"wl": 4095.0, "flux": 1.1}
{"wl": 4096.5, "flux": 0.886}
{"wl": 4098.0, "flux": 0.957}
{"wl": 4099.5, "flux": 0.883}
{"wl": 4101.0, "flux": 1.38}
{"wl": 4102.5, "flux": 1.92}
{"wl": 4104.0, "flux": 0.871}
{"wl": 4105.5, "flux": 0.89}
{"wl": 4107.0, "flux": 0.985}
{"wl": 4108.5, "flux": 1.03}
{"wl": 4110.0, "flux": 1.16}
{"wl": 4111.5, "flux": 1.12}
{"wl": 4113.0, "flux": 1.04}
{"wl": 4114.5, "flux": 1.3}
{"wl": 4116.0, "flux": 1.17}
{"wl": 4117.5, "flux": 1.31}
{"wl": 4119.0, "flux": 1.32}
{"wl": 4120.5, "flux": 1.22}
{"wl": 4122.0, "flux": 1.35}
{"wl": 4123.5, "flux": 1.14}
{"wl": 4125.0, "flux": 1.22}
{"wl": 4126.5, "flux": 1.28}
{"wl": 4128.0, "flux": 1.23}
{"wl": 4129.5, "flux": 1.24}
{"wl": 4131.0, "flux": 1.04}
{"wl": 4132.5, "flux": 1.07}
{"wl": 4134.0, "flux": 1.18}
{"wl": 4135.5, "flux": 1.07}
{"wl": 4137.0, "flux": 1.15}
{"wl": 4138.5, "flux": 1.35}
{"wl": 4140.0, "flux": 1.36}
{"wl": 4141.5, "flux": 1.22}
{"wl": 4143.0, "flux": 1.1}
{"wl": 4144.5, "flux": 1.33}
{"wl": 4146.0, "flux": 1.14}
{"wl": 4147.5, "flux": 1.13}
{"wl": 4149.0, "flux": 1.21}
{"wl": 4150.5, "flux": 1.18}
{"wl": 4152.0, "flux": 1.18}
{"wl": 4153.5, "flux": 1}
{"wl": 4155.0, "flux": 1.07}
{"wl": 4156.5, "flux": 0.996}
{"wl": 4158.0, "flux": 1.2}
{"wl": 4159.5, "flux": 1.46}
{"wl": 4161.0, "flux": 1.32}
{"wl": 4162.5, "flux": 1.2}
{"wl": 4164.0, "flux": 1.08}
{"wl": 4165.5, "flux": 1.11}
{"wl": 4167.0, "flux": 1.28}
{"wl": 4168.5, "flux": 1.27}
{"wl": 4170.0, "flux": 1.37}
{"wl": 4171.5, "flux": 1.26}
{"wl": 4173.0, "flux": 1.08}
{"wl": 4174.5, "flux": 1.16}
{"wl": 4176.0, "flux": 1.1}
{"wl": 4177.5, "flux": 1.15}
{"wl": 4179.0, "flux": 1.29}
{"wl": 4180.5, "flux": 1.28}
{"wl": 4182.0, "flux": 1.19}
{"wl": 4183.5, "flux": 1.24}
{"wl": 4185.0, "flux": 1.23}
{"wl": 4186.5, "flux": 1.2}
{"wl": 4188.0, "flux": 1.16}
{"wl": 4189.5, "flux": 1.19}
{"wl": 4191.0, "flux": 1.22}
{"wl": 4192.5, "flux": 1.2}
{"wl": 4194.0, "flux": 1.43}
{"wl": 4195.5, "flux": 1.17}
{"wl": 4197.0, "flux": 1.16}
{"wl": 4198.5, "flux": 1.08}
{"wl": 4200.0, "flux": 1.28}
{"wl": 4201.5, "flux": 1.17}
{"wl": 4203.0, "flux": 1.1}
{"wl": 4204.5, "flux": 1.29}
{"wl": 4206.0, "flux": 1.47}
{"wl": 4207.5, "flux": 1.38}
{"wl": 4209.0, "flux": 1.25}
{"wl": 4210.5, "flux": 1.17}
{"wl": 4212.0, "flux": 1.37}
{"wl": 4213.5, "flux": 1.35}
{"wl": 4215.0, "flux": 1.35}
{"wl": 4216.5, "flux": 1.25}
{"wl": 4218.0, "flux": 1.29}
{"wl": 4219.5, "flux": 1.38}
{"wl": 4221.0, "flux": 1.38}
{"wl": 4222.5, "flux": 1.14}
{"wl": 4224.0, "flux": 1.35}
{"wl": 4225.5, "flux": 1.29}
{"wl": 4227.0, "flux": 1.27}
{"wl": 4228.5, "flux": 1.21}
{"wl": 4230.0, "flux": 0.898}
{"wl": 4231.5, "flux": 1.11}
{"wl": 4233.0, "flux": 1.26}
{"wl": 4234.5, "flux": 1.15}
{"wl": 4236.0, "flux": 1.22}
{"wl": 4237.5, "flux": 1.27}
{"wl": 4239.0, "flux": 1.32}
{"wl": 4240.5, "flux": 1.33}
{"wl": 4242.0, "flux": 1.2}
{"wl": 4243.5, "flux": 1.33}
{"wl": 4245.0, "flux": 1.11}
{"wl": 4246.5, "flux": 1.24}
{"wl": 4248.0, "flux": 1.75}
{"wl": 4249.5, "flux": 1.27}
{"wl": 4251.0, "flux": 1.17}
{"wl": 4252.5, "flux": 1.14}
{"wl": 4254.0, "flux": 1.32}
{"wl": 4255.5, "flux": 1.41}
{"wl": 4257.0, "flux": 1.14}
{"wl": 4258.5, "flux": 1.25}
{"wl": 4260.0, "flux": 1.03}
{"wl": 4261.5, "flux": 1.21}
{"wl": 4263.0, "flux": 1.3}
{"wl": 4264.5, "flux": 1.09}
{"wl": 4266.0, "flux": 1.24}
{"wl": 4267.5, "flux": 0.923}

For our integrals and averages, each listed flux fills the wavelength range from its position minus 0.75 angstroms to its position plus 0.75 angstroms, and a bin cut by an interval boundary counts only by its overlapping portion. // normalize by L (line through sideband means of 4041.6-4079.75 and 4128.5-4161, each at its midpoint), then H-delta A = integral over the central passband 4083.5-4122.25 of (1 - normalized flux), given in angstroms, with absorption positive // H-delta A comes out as 1.0 angstroms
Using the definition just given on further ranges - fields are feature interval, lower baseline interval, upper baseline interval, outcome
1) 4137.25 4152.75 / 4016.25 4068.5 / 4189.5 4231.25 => 0.4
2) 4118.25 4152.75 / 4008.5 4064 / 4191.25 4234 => 1.1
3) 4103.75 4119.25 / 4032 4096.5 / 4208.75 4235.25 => 1.3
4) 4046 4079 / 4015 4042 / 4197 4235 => 2.2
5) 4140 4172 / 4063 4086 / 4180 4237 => 0.4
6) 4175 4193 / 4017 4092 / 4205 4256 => 0.8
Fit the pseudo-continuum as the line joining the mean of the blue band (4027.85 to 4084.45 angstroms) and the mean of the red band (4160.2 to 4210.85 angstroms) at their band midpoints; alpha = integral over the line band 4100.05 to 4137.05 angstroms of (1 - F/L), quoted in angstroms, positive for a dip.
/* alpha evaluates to 0.8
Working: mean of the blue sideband 1.2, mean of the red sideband 1.22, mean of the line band 1.19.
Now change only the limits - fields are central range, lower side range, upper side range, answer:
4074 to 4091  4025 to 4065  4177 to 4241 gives 1.0 angstroms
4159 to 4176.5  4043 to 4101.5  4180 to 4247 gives -0.1 angstroms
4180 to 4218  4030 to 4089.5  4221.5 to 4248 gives -0.6 angstroms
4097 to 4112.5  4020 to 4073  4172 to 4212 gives 1.5 angstroms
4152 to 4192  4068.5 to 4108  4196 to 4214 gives 0.8 angstroms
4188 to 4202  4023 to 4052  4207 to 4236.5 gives 0.5 angstroms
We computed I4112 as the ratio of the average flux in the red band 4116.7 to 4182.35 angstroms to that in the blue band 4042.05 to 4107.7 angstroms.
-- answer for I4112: 1.0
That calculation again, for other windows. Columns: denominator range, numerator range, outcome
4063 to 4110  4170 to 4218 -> 1.08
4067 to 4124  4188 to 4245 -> 1.08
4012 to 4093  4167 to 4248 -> 1.02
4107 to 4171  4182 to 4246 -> 1.04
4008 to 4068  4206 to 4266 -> 1.02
